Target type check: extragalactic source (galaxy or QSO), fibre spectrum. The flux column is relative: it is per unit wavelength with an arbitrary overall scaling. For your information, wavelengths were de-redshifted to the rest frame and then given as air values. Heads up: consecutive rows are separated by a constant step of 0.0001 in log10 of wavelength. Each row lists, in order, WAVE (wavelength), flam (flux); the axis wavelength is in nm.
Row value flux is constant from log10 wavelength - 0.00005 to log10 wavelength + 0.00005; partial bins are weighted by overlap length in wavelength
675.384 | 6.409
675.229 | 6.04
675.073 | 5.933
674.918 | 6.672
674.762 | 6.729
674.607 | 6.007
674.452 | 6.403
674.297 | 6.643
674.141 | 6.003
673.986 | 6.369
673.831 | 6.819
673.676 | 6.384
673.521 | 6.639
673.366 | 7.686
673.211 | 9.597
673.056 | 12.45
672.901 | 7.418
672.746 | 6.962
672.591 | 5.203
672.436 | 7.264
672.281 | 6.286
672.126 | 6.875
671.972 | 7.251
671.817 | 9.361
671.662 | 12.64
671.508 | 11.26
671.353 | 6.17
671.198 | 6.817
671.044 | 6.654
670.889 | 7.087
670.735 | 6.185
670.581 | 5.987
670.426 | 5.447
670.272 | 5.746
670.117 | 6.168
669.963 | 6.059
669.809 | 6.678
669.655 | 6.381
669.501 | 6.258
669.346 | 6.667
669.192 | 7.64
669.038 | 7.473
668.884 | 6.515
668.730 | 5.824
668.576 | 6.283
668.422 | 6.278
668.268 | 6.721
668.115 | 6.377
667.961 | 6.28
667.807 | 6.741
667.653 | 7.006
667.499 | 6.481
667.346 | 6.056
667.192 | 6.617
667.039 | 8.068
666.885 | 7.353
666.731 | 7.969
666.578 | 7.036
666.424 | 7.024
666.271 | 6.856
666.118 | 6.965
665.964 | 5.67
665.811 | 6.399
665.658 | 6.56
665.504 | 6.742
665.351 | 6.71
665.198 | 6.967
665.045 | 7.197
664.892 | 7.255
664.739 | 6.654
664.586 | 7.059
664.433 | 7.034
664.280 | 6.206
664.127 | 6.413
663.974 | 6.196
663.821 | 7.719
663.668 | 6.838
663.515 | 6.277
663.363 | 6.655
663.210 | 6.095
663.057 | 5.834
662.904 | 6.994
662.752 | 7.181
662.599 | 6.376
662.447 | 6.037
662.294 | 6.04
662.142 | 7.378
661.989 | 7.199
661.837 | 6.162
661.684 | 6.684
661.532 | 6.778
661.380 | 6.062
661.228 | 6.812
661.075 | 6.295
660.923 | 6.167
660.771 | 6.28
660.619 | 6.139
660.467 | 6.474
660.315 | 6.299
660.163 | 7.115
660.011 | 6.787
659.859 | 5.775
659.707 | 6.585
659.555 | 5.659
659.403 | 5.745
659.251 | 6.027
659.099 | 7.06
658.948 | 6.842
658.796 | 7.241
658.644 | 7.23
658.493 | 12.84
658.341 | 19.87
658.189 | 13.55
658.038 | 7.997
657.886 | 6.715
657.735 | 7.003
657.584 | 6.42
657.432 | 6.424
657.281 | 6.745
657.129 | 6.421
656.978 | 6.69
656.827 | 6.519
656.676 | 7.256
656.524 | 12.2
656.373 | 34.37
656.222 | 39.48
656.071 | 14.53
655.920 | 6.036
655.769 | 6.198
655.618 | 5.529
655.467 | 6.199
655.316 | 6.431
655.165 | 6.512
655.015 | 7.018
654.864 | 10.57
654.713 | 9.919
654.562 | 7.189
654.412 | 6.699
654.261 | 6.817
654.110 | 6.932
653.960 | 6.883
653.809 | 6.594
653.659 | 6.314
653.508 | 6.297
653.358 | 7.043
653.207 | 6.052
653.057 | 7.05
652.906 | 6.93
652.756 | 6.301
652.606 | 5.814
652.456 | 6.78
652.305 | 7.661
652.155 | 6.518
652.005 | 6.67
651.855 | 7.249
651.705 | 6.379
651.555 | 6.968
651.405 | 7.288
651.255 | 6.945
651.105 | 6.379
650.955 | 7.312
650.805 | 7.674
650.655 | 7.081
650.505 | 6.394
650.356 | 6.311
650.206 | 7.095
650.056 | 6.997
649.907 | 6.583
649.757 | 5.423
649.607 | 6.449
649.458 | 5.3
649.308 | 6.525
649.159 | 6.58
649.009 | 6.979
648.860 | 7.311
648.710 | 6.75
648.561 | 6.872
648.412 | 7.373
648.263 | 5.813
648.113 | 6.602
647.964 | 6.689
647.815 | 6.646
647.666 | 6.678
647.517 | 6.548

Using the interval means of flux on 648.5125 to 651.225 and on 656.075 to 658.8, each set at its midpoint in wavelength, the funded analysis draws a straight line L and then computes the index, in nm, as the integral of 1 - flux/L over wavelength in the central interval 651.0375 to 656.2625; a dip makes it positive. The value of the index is 0.924 nm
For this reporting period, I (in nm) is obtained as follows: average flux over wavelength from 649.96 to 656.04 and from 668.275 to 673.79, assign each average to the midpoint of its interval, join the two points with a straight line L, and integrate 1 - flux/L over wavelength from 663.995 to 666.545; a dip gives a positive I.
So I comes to 0.13 nm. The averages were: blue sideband 6.93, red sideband 7.18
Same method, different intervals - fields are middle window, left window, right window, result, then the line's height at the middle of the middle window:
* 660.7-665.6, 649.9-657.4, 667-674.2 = 0.62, 7.61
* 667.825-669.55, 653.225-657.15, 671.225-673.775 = 0.38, 8.42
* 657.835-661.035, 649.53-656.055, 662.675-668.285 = -0.46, 6.83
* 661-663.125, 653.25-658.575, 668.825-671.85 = 0.50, 8.6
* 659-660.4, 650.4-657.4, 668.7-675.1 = 0.29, 8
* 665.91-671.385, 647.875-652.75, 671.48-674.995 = 0.58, 7.38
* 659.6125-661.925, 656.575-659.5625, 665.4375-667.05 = 0.39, 7.71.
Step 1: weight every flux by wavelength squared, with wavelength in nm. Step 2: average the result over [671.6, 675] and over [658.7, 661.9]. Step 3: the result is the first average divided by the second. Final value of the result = 1.2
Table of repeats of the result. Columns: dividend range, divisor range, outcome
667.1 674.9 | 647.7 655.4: 1.08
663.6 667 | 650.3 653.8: 1.06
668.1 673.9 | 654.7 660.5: 0.80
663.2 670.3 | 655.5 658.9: 0.62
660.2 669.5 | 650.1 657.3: 0.82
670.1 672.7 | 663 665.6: 1.10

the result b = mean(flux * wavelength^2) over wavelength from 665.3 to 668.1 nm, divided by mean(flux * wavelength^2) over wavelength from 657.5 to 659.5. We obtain 0.8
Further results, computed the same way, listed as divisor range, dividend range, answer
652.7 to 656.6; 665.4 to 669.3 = 0.72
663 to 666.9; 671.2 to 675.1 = 1.14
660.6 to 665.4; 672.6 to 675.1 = 1.11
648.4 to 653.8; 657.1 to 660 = 1.22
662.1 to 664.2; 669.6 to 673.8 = 1.15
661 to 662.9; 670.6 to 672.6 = 1.19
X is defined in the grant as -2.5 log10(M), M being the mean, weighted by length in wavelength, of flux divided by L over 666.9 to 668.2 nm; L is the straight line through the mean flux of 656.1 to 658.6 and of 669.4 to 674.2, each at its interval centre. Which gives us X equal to 0.29 mag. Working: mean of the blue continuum 12.5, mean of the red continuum 7.23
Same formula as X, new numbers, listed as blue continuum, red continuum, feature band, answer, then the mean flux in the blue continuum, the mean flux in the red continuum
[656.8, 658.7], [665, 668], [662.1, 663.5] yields 0.187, 8.88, 6.84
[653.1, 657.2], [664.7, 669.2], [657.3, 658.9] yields -0.063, 9.57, 6.78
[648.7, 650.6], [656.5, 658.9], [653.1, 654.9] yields 0.076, 6.51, 8.72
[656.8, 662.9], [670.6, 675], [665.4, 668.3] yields 0.084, 7.24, 7.4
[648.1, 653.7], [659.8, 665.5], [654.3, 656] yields -0.075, 6.69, 6.6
